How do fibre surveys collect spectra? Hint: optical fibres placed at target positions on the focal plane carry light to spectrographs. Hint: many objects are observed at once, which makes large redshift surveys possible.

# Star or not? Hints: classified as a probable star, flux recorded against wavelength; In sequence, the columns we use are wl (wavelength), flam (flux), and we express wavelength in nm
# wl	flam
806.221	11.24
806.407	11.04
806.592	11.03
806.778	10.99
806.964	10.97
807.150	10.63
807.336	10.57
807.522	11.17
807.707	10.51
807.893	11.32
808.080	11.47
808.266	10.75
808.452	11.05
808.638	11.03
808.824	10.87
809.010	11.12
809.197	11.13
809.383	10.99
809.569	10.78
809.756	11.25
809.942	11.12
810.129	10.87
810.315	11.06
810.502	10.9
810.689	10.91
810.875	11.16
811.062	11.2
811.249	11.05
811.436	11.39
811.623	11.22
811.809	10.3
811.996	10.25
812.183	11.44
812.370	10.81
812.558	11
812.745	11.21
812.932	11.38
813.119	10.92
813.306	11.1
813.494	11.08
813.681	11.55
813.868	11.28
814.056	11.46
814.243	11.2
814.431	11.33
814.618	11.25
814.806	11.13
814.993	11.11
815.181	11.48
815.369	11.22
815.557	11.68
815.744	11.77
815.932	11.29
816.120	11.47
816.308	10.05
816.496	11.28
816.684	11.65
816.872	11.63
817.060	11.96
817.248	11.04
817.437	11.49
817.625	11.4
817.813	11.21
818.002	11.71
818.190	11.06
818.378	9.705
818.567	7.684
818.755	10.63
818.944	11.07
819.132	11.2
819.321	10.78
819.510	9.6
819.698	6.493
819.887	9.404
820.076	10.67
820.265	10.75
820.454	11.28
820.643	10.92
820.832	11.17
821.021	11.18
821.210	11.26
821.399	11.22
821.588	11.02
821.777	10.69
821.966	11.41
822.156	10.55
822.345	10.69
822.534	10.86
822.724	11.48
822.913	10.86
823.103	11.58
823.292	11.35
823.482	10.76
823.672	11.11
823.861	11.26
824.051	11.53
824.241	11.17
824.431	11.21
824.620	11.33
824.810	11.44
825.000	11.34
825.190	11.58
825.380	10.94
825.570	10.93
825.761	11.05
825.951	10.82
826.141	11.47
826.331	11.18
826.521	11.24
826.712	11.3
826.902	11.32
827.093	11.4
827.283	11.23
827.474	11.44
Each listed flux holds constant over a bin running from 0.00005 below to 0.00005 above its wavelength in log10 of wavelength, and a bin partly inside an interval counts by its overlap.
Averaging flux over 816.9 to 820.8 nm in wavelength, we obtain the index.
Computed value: 10.5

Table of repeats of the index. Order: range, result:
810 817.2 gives 11.2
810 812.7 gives 11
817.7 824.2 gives 10.7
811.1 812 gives 10.9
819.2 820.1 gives 9.34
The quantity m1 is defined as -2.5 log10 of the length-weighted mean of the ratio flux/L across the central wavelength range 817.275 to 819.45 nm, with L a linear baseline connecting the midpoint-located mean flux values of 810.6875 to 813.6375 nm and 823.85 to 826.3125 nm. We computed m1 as 0.04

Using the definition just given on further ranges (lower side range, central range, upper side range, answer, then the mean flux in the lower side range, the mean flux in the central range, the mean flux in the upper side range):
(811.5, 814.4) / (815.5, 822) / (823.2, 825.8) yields 0.033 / 11.1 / 10.8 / 11.2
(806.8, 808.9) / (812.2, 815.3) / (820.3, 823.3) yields -0.020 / 10.9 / 11.2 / 11.1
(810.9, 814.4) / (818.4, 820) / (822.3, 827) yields 0.160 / 11.1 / 9.62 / 11.2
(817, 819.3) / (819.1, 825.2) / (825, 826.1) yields 0.011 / 10.8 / 10.9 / 11.1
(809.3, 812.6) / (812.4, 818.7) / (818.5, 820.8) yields -0.062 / 11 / 11.1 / 10.1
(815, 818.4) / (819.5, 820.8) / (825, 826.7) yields 0.133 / 11.3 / 9.95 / 11.2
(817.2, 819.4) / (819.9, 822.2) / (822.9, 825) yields 0.003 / 10.7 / 11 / 11.3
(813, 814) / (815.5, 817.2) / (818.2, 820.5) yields -0.081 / 11.2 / 11.4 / 9.95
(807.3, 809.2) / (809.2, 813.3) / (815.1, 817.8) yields 0.012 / 11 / 11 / 11.4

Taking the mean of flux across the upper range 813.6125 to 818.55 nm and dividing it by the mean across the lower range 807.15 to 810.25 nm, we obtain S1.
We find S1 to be 1.02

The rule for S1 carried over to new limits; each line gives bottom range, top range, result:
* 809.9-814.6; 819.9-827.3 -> 1.00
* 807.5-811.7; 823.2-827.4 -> 1.02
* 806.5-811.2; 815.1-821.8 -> 0.99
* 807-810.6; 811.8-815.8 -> 1.02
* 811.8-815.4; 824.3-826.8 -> 1.01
